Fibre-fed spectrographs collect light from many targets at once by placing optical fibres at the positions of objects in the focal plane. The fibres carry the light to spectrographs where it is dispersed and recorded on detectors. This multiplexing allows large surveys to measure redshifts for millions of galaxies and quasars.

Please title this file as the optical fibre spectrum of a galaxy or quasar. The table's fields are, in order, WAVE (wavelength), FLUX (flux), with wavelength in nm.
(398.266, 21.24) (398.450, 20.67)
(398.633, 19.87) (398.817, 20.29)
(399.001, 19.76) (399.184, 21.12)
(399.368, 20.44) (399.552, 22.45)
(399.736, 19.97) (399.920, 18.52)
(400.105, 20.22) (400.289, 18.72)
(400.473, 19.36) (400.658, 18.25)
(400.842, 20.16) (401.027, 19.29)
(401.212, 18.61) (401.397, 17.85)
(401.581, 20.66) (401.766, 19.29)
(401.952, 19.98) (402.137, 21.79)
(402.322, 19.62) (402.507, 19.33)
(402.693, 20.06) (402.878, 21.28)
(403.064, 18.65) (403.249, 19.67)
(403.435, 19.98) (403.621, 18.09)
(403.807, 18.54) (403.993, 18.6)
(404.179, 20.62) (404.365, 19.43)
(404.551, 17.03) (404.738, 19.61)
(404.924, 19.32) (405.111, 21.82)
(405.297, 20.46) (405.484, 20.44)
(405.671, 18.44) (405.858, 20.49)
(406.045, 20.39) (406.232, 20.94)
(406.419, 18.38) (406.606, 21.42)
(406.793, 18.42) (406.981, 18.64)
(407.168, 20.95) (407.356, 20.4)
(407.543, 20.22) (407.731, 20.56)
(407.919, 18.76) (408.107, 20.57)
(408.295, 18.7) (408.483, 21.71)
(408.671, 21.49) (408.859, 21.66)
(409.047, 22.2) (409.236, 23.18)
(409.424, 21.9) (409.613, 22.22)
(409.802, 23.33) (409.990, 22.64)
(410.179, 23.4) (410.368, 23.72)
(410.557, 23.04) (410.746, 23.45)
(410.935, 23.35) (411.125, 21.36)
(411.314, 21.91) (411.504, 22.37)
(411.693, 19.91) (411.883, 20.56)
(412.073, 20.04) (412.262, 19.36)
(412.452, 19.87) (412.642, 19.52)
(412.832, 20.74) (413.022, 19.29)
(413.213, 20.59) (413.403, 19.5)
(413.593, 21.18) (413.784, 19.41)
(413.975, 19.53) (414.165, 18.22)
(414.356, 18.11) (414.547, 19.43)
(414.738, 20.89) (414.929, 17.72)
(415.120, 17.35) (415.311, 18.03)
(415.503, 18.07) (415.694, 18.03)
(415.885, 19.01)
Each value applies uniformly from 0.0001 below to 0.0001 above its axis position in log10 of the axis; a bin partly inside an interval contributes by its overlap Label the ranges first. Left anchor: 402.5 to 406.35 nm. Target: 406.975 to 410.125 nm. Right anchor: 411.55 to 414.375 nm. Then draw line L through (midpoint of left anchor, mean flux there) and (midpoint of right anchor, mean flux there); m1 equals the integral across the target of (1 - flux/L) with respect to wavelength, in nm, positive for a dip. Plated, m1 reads -0.237 nm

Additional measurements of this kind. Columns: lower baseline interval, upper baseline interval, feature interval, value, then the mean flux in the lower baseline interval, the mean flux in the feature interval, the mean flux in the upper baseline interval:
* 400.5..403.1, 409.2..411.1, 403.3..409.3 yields 0.39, 19.6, 20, 23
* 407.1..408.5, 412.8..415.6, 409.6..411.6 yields -0.32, 20.1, 22.8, 19.2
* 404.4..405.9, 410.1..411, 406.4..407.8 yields 0.07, 19.7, 19.9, 23.4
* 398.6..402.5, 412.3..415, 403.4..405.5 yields 0.03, 19.8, 19.4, 19.6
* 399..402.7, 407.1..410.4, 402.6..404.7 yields 0.11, 19.8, 19.3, 21.5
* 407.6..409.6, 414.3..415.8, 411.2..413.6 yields -0.10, 21.1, 20.4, 18.5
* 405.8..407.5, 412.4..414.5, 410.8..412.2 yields -0.12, 20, 21.4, 19.6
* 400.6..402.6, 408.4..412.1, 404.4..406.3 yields 0.08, 19.6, 19.9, 22.2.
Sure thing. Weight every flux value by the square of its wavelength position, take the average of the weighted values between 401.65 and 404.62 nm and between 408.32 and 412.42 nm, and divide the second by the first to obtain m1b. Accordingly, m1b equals 1.2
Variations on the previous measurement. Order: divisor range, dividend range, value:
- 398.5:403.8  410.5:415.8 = 1.07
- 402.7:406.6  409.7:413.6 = 1.13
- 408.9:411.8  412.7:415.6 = 0.87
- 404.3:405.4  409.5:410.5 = 1.20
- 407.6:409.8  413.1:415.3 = 0.93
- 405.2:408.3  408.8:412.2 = 1.14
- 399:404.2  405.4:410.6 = 1.10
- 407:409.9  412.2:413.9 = 0.96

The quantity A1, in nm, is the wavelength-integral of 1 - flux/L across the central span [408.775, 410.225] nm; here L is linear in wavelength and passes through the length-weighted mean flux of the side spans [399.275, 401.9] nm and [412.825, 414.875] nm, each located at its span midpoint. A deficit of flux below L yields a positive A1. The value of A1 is -0.22 nm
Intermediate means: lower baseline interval 19.6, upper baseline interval 19.6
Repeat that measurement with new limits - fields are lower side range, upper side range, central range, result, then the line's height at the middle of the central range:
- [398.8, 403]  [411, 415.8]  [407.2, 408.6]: -0.032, 19.7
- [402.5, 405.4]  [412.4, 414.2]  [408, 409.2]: -0.088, 19.7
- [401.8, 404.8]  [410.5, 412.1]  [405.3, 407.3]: 0.047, 20.4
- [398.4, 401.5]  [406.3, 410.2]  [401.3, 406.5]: 0.163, 20.3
